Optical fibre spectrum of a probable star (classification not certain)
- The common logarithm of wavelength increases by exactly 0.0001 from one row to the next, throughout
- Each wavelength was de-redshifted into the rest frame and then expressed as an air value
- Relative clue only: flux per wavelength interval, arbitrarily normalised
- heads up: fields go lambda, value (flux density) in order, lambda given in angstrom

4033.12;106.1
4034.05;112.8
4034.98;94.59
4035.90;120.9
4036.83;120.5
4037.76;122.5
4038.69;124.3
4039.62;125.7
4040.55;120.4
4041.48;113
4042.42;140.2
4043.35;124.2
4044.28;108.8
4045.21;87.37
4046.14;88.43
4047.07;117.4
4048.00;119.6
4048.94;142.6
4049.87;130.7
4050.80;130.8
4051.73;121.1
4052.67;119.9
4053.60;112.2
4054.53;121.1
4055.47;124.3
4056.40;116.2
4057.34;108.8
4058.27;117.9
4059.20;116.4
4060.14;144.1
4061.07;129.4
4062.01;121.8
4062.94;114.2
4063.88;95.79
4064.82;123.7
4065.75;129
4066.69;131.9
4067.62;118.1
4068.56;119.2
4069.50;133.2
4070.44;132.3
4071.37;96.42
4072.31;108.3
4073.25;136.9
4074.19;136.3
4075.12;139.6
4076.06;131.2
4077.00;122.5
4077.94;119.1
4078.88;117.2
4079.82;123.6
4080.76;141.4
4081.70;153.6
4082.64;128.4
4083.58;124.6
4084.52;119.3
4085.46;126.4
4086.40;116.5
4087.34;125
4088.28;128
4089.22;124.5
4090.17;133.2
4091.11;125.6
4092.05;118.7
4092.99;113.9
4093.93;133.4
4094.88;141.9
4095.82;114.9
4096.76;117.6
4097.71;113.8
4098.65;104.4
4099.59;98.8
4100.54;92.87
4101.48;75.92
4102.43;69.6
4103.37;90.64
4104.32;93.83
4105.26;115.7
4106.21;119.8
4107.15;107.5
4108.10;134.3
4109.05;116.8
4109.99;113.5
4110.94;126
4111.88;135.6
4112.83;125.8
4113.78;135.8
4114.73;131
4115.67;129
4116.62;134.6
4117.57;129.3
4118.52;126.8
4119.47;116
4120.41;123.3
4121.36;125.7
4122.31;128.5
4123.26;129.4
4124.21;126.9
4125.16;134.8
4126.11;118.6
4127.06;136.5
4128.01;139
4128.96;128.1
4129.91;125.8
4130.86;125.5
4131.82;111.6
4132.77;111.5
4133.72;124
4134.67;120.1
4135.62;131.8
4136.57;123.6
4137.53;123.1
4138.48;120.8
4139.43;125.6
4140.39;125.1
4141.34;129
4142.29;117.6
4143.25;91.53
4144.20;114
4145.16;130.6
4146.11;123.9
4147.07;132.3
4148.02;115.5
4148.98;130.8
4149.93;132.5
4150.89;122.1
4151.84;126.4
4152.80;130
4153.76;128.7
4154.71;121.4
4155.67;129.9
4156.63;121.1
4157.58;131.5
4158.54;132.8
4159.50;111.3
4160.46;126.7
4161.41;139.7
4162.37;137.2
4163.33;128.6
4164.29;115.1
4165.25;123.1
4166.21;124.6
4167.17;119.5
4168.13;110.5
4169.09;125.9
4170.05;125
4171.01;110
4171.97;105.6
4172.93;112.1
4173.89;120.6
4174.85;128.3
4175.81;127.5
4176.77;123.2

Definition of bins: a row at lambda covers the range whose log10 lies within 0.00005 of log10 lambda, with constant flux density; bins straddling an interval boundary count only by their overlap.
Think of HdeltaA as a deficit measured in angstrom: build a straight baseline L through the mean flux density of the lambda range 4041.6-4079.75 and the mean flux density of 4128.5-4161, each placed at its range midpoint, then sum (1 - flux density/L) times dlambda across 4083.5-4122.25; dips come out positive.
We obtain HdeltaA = 1.3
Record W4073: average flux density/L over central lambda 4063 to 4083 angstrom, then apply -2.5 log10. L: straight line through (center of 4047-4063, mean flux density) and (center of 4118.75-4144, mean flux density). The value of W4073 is -0.02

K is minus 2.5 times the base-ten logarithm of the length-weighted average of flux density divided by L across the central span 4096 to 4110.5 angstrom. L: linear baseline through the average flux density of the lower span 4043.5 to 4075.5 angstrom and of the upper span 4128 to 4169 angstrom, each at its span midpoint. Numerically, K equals 0.17 mag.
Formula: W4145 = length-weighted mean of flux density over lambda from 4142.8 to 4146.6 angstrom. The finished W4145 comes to 115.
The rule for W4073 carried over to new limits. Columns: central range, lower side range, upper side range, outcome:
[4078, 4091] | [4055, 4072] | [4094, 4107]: -0.14 mag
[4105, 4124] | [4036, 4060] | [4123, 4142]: -0.01 mag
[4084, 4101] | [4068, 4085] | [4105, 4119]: 0.06 mag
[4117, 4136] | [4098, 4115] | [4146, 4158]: -0.07 mag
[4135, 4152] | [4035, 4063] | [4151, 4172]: 0.00 mag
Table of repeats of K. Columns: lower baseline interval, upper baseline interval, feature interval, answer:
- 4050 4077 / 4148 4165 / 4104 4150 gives 0.01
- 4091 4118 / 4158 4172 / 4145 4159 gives -0.05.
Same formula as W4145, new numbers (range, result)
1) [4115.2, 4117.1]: 132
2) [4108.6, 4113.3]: 124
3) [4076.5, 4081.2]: 125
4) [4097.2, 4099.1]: 109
